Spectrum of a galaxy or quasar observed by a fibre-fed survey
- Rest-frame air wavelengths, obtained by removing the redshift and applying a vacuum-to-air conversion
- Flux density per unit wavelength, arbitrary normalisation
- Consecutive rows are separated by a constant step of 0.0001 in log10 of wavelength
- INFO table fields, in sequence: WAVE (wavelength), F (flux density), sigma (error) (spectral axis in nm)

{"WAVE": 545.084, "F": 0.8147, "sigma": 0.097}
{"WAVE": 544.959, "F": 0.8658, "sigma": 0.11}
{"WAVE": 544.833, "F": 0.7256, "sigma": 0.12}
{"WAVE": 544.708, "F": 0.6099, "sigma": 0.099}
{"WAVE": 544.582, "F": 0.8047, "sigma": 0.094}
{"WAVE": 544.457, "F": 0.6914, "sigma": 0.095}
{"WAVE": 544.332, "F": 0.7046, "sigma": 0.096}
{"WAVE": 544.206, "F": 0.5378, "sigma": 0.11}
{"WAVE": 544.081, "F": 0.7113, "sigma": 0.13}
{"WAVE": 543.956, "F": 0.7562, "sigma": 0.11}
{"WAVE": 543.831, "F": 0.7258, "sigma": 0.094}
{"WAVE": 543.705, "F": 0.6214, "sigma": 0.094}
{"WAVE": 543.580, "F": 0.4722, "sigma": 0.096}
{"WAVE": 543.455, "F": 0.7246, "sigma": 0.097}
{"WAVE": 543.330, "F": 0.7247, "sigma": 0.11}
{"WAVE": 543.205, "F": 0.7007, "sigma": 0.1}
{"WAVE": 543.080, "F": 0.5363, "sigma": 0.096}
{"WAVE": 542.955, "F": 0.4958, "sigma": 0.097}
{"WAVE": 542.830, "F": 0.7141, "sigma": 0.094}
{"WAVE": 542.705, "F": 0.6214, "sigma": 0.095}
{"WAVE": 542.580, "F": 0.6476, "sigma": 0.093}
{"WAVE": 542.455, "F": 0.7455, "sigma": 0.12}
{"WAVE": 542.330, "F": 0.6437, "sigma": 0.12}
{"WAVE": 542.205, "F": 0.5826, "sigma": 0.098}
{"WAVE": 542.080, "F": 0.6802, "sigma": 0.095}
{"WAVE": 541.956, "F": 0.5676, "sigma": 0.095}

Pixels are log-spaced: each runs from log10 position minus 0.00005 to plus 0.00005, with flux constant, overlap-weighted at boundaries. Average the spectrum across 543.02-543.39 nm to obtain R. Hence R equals 0.655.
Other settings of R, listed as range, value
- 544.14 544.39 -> 0.62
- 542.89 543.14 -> 0.518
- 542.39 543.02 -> 0.644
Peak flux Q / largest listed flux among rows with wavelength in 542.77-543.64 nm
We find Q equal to 0.7247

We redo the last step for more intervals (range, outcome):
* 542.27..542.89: 0.7455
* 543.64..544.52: 0.7562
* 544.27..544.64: 0.8047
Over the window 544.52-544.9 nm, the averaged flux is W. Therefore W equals 0.713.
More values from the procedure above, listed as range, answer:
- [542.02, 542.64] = 0.659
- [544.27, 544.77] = 0.703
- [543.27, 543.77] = 0.635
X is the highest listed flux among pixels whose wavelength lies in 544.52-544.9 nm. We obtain 0.8047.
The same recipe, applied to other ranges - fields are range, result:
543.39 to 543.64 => 0.7246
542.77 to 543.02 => 0.7141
